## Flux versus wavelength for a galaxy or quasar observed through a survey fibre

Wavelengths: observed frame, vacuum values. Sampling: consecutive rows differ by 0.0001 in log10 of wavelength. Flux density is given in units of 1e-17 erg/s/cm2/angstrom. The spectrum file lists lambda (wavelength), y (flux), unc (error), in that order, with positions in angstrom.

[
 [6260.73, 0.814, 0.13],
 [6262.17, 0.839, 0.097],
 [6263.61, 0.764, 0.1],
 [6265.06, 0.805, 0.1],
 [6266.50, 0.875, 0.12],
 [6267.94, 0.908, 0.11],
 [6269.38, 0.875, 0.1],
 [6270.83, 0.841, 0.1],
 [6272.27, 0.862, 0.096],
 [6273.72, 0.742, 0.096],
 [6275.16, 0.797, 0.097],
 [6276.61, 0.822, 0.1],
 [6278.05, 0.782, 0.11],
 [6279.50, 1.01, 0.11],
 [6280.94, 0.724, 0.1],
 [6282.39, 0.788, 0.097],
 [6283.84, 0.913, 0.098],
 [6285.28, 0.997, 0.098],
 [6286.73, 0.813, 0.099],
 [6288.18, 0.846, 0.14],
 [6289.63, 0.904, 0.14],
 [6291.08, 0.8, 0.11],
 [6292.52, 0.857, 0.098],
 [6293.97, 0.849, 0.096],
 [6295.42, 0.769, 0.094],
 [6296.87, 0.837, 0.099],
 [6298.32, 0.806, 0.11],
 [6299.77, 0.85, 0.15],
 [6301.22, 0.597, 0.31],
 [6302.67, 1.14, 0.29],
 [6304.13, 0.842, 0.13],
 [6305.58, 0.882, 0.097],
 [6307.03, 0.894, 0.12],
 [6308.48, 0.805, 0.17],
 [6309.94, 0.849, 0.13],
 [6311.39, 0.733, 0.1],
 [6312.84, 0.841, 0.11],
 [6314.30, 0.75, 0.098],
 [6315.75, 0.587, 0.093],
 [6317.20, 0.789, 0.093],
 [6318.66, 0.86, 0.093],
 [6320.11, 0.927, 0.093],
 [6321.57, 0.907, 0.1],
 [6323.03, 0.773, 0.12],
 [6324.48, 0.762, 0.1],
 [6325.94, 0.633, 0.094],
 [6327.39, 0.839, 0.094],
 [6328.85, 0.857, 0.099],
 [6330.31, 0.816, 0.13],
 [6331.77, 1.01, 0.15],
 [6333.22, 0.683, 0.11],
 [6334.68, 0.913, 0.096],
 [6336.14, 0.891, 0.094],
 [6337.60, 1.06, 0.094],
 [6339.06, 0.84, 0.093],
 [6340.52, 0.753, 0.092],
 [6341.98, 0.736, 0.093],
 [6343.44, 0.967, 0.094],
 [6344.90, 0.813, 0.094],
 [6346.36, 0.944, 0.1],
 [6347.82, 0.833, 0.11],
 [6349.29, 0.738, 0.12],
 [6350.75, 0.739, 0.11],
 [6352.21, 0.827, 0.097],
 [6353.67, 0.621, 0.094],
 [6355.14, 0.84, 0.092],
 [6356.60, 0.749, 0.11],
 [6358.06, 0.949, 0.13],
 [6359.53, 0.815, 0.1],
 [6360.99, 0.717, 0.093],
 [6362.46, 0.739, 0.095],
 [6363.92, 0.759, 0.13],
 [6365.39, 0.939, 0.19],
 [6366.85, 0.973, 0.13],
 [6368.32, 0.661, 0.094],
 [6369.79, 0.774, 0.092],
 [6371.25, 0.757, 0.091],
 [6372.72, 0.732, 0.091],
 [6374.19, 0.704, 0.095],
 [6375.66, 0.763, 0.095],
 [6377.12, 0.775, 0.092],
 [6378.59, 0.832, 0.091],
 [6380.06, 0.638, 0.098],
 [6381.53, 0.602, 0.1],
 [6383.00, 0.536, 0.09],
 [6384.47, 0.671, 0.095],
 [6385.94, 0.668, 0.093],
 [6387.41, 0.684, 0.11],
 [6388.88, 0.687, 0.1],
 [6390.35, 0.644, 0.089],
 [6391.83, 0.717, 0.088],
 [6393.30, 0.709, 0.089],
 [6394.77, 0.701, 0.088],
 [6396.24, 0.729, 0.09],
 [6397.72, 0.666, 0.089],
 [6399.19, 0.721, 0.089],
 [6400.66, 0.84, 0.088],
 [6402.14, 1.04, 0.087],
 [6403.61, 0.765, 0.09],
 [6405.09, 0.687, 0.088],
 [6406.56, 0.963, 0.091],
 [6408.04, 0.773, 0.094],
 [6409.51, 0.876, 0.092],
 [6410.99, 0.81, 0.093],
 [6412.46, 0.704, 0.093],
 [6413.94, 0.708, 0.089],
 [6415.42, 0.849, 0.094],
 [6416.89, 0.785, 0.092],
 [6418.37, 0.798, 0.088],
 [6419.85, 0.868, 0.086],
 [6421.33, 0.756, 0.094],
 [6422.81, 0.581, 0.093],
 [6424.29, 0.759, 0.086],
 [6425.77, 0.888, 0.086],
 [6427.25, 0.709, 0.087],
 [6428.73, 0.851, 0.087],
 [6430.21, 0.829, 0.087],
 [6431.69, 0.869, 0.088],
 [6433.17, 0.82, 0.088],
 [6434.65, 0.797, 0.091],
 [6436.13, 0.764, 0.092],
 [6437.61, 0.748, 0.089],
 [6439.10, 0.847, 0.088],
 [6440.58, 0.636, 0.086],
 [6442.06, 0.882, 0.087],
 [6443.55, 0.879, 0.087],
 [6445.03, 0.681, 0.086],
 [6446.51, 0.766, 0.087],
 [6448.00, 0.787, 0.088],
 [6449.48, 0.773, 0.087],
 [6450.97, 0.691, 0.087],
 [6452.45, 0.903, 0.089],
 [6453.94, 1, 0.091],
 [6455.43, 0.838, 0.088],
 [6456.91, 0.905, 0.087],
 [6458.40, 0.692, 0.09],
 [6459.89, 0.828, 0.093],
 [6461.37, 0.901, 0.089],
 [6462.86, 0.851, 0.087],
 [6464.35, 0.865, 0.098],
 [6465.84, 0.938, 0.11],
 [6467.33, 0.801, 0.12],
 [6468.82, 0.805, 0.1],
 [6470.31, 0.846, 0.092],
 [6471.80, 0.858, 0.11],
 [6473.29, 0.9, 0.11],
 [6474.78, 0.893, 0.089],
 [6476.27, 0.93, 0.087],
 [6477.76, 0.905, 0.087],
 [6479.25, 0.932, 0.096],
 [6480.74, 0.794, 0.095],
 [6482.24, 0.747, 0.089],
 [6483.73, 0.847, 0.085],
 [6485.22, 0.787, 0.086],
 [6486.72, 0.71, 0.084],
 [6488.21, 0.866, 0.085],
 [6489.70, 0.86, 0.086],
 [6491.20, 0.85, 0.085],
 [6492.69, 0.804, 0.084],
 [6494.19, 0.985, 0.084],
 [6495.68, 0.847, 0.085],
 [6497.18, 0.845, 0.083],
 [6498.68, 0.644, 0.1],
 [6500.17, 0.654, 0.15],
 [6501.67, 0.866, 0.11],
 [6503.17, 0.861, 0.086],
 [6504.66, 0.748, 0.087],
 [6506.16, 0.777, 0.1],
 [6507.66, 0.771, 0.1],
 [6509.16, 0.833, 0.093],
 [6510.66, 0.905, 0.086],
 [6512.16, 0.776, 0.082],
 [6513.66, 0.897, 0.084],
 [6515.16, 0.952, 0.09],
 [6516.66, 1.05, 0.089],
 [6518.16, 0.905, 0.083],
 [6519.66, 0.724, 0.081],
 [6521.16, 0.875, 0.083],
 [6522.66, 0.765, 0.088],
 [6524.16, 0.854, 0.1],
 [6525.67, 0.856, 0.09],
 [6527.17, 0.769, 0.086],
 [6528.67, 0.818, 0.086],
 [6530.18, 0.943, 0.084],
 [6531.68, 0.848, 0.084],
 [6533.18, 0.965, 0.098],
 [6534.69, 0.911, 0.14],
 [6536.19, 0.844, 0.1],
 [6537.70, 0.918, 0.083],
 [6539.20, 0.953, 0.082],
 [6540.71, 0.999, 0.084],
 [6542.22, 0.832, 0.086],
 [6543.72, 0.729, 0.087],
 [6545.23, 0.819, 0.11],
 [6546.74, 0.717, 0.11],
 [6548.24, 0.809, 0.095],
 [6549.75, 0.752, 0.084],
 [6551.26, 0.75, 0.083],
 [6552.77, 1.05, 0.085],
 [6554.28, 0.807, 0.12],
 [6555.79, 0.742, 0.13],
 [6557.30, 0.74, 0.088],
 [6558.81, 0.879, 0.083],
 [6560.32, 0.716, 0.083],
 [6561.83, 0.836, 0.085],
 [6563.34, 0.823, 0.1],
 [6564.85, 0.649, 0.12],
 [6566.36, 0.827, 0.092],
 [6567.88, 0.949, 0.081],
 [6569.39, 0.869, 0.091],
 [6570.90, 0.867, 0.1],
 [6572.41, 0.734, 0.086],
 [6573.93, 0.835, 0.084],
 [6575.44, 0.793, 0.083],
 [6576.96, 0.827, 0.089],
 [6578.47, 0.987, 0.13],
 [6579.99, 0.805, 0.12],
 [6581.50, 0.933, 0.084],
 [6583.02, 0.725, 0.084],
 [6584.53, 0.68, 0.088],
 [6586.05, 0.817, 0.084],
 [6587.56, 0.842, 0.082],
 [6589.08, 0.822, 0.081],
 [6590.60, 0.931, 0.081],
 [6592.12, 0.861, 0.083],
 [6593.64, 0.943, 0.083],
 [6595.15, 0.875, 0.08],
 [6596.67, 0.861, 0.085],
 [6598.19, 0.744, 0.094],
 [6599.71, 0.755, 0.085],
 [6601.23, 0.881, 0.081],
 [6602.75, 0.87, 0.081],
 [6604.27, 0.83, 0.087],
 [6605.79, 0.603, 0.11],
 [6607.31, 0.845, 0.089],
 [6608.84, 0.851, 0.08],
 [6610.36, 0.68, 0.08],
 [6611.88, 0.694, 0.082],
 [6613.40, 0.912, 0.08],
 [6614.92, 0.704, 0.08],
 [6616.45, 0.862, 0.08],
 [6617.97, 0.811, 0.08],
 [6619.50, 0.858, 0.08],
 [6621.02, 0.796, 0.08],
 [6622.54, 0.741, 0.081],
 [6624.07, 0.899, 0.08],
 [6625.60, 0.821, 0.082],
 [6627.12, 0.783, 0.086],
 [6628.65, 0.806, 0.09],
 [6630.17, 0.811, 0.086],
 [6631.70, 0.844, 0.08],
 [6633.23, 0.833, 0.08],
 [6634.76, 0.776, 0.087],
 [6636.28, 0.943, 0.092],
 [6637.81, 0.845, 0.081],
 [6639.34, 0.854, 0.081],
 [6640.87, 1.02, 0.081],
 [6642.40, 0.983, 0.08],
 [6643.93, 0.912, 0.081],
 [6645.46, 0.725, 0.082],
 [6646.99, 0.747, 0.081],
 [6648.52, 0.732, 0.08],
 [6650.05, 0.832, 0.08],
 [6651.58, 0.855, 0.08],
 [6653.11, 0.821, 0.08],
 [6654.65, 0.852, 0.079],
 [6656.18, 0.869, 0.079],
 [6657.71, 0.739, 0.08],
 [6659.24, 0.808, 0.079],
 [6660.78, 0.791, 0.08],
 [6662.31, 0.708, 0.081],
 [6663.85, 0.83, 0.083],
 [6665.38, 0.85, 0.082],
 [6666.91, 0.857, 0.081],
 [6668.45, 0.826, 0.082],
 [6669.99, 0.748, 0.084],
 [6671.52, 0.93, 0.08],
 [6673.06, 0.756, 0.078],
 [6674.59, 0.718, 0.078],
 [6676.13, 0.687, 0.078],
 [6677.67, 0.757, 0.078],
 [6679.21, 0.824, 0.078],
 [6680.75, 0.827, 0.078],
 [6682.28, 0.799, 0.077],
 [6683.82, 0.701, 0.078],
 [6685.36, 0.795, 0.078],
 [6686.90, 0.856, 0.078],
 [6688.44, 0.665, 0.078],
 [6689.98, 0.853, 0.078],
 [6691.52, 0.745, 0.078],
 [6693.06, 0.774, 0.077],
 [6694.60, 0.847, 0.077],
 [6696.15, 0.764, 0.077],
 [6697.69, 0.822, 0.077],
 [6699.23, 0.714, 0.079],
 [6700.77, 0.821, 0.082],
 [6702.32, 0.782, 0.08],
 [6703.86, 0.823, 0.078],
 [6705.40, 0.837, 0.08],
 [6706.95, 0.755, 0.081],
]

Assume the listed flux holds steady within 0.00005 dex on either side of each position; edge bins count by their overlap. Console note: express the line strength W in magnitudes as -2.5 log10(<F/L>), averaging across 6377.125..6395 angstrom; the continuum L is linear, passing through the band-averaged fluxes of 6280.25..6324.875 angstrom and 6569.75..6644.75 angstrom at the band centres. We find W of 0.22 mag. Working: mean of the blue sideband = 0.829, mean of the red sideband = 0.831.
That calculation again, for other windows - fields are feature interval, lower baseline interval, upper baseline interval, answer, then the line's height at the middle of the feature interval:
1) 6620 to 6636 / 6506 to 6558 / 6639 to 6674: 0.02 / 0.832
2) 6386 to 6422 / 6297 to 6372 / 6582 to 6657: 0.07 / 0.82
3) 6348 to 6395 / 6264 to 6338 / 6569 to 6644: 0.13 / 0.835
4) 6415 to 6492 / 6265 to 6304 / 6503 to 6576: 0.03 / 0.84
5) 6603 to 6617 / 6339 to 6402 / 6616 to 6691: 0.04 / 0.806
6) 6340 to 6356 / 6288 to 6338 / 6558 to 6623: 0.04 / 0.83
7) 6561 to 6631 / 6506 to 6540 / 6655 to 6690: 0.02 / 0.83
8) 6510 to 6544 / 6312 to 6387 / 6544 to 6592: -0.08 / 0.812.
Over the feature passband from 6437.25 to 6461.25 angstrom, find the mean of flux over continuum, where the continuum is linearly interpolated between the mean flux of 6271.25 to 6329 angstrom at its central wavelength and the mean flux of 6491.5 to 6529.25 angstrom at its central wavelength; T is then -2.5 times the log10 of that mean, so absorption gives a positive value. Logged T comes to 0.03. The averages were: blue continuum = 0.826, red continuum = 0.832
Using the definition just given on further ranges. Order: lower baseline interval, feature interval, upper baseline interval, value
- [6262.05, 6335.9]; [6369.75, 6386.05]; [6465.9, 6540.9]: 0.191 mag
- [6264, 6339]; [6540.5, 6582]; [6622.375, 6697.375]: -0.003 mag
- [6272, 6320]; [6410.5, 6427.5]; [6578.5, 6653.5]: 0.080 mag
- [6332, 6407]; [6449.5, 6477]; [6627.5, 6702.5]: -0.092 mag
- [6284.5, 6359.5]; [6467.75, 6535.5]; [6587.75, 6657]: -0.019 mag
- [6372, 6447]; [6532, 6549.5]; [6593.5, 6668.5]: -0.084 mag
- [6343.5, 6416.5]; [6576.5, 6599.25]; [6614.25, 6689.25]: -0.055 mag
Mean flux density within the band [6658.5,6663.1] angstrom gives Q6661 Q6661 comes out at 0.768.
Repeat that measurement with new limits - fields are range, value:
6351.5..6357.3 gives 0.759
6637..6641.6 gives 0.905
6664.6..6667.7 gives 0.855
